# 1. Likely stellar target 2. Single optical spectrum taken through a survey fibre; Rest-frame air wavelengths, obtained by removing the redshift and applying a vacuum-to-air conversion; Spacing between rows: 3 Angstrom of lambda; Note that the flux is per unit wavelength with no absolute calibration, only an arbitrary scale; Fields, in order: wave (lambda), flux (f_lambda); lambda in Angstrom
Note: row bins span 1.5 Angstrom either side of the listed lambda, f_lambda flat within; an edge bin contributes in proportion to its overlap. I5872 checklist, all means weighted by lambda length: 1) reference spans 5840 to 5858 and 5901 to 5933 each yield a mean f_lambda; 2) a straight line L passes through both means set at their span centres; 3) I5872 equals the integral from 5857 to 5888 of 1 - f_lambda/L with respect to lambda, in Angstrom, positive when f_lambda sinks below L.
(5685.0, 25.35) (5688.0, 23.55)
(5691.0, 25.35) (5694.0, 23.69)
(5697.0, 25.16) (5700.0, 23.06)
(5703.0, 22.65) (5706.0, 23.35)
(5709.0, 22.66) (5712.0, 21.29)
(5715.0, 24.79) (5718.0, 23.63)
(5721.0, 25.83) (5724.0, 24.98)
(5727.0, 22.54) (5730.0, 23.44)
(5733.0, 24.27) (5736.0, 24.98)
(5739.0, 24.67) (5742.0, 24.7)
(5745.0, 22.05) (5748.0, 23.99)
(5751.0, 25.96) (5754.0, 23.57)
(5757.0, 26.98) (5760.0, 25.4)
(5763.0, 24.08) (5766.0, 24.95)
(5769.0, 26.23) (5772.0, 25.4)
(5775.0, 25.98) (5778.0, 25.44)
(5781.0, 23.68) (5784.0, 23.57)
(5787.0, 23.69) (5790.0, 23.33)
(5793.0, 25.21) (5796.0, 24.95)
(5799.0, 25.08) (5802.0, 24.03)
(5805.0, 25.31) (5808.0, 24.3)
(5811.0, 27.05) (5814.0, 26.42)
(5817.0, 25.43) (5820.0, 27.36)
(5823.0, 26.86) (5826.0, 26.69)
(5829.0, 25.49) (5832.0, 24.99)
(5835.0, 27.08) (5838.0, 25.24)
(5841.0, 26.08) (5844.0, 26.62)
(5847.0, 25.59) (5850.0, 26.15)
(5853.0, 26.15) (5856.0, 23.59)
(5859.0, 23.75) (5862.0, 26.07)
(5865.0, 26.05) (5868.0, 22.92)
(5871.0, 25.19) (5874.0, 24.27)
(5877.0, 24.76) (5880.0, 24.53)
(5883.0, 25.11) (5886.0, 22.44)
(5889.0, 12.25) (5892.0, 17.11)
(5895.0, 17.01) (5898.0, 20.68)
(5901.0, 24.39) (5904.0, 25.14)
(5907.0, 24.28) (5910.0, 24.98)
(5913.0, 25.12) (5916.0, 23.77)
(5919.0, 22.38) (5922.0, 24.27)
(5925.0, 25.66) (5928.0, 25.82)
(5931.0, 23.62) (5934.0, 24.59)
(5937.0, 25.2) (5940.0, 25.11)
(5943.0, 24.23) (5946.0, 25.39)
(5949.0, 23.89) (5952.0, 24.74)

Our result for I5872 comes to 1.2 Angstrom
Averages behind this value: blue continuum 25.6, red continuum 24.5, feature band 24.3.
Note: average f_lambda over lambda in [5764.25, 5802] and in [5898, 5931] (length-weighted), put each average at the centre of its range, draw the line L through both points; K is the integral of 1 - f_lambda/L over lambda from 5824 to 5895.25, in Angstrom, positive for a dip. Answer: 1.2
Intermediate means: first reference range 24.8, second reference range 24.4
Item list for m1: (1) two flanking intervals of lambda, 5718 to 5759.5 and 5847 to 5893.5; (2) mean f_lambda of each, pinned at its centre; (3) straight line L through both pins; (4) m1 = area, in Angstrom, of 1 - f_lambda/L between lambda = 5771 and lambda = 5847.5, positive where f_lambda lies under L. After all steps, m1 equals -4.9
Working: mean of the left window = 24.5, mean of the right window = 23.4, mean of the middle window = 25.4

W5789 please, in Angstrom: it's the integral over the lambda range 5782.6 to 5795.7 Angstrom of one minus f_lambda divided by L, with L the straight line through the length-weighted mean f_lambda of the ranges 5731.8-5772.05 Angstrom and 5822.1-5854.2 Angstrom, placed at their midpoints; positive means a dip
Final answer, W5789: 0.67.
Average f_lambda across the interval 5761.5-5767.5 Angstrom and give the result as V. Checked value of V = 24.5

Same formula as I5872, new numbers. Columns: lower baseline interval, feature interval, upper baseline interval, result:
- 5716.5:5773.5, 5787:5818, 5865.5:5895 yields -2.1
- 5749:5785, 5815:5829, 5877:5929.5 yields -1.3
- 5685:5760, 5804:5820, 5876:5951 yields -1.5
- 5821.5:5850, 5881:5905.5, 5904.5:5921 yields 4.0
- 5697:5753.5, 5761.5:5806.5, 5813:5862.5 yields 0.3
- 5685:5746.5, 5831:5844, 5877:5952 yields -1.4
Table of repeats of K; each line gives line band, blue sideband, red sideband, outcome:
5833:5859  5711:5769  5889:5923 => -3.1 Angstrom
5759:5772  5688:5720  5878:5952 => -0.9 Angstrom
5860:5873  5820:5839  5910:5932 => 0.3 Angstrom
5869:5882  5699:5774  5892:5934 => -0.6 Angstrom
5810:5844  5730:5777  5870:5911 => -4.1 Angstrom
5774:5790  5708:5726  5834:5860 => 0.3 Angstrom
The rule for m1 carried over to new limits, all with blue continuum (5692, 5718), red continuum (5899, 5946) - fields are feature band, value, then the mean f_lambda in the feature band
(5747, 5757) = -0.53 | 24.9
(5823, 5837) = -1.20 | 26.1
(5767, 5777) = -0.87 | 25.8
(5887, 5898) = 3.57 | 16.5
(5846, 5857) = -0.58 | 25.4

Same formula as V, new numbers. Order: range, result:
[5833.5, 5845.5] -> 26.3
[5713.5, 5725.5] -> 24.8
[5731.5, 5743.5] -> 24.7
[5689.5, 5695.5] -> 24.5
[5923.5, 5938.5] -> 25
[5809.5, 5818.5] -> 26.3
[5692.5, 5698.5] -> 24.4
